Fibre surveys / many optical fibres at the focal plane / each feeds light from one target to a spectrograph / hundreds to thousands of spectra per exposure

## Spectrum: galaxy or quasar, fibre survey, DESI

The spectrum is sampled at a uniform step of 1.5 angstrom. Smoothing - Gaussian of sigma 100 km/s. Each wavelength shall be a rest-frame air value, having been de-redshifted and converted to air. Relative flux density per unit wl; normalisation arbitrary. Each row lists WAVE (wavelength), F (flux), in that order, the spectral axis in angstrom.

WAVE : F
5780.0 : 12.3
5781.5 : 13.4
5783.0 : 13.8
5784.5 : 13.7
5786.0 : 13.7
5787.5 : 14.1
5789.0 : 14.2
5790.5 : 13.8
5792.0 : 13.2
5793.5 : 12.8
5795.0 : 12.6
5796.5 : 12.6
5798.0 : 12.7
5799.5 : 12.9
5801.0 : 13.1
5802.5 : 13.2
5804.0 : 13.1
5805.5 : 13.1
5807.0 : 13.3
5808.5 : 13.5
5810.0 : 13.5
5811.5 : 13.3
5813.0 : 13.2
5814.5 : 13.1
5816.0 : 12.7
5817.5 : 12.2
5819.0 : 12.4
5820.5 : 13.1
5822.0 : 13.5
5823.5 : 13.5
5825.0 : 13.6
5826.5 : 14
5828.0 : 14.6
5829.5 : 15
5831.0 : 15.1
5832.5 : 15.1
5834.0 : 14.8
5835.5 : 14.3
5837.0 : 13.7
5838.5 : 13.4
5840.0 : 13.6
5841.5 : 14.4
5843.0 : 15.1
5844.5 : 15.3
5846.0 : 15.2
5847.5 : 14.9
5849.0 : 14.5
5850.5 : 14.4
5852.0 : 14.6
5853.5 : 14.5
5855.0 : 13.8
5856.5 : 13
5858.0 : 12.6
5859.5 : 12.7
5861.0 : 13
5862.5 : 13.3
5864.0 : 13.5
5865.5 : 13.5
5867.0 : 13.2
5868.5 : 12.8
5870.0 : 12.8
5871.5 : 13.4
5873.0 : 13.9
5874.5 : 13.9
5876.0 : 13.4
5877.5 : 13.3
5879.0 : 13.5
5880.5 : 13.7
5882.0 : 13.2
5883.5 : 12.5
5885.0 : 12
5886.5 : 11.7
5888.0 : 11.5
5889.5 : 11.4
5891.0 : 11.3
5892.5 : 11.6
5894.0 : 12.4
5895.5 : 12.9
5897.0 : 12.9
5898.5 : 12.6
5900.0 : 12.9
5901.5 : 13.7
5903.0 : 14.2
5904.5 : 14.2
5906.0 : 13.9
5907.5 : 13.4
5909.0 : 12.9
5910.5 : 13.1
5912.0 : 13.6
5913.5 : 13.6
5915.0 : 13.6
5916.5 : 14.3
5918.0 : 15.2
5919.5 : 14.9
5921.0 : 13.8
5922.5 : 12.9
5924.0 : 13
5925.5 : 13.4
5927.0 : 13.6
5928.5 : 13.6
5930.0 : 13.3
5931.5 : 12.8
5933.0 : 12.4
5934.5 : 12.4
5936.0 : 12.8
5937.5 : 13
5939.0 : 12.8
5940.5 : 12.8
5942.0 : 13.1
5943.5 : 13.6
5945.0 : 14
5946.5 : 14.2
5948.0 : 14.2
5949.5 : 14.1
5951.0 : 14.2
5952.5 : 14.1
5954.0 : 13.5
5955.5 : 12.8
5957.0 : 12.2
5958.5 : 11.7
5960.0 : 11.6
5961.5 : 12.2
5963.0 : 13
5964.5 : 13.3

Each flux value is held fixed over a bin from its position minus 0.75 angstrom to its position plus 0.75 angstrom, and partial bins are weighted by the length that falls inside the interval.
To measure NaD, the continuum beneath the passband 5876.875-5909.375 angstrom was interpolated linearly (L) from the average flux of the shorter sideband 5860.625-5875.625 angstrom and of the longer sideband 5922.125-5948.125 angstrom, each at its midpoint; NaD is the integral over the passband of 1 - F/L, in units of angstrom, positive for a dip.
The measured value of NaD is 1.2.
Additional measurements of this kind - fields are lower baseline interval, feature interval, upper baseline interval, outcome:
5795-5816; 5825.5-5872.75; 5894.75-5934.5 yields -2.7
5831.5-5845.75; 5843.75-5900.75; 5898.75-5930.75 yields 3.7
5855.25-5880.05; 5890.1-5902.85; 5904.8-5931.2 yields 0.8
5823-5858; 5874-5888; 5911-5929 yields 1.1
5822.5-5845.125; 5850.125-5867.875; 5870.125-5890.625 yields 0.1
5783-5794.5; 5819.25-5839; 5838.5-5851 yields 0.3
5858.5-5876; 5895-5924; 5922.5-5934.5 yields -1.0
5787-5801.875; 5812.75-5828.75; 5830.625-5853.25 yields 0.8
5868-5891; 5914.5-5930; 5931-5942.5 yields -1.3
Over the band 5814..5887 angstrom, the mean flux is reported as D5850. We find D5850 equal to 13.7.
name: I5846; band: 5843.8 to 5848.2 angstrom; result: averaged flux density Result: 15.1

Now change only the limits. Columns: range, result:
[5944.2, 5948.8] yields 14.1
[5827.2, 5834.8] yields 14.9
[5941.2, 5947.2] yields 13.7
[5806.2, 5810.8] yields 13.4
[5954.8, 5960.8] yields 12.1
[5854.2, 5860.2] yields 13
